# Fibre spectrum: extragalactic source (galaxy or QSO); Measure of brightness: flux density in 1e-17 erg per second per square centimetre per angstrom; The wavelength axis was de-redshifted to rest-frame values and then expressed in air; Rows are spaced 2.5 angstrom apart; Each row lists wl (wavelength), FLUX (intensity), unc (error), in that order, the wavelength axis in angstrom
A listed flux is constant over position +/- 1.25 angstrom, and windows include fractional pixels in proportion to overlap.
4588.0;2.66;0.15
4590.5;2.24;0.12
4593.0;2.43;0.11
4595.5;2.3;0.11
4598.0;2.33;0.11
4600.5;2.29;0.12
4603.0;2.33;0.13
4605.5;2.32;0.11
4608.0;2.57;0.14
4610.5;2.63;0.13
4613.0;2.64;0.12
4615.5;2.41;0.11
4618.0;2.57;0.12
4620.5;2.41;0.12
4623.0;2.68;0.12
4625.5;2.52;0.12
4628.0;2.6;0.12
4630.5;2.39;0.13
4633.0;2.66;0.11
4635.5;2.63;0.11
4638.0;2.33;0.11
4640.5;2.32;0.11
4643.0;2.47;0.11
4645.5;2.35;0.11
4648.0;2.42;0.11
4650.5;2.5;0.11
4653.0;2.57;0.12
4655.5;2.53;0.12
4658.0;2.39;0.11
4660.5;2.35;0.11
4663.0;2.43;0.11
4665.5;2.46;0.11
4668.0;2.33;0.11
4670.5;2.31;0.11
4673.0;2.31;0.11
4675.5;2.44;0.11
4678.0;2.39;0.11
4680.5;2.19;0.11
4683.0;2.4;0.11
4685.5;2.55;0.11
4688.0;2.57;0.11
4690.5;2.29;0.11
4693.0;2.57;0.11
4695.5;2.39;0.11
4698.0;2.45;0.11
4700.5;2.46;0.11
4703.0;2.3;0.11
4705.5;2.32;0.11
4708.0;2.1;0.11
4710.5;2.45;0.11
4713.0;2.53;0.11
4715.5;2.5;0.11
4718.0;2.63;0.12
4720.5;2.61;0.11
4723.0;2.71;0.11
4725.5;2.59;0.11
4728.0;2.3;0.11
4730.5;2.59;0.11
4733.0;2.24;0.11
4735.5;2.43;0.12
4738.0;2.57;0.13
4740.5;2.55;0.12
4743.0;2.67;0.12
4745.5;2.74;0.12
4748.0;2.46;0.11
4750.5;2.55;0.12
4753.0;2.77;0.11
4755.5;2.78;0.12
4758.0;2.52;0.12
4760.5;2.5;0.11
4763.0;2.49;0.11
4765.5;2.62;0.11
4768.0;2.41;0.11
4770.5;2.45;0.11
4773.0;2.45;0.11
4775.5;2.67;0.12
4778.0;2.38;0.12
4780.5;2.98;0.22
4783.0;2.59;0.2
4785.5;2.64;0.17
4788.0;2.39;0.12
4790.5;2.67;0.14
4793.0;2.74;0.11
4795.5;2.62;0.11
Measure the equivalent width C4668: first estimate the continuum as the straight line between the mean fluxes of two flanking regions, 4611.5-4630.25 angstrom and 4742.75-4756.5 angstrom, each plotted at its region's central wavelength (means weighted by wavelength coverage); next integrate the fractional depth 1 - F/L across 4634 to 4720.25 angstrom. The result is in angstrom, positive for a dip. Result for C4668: 5.7 angstrom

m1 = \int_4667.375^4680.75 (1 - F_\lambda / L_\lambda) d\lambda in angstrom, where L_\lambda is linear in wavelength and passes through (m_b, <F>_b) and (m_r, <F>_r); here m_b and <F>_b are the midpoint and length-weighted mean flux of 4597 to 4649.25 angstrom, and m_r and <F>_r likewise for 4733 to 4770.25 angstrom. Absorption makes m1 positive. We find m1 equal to 0.9 angstrom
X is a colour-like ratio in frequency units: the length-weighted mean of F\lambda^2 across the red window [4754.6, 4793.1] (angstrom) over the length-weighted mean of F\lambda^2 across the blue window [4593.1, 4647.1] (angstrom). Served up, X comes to 1.12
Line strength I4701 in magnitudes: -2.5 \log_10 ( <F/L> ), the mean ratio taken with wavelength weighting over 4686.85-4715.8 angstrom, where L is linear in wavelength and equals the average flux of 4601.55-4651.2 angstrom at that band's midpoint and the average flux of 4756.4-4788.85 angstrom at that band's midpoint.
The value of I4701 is 0.05 mag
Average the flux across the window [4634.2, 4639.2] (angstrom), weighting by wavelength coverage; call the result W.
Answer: 2.48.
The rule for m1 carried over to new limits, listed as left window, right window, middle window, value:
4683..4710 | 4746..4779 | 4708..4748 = -0.9 angstrom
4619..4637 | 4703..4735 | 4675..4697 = 0.6 angstrom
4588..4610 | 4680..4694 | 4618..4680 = -0.9 angstrom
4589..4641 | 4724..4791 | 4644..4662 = 0.3 angstrom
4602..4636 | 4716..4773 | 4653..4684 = 1.8 angstrom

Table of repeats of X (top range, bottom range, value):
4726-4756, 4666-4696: 1.09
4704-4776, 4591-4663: 1.08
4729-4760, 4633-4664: 1.09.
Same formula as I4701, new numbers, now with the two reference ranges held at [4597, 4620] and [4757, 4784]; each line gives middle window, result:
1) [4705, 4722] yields 0.03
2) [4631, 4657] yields 0.00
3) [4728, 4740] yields 0.04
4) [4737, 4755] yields -0.04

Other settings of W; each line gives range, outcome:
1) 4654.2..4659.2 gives 2.46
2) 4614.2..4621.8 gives 2.47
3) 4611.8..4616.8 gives 2.52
